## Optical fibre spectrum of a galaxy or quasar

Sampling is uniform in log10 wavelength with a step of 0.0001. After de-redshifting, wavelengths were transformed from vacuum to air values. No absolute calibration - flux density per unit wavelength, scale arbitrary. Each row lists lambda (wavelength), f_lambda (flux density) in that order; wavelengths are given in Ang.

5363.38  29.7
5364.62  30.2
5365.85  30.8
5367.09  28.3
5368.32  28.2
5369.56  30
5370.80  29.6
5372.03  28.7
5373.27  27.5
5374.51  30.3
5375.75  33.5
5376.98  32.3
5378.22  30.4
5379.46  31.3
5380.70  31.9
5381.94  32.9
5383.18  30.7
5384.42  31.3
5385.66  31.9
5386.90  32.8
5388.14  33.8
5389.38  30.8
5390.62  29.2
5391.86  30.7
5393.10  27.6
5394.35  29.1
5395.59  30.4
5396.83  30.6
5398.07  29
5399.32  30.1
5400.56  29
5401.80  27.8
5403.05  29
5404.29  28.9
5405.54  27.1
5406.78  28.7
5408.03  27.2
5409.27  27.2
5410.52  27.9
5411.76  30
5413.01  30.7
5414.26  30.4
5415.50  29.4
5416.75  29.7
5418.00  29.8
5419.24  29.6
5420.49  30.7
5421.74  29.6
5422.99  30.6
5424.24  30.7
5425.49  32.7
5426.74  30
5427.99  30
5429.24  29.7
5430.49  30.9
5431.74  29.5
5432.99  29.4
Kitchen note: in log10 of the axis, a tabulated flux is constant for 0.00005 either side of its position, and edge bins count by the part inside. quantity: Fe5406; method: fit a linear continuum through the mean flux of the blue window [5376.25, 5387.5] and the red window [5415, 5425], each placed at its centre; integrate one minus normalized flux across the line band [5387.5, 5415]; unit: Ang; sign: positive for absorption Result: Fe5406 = 1.4 Ang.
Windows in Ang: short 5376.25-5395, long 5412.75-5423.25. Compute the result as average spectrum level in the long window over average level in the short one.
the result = 1.0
